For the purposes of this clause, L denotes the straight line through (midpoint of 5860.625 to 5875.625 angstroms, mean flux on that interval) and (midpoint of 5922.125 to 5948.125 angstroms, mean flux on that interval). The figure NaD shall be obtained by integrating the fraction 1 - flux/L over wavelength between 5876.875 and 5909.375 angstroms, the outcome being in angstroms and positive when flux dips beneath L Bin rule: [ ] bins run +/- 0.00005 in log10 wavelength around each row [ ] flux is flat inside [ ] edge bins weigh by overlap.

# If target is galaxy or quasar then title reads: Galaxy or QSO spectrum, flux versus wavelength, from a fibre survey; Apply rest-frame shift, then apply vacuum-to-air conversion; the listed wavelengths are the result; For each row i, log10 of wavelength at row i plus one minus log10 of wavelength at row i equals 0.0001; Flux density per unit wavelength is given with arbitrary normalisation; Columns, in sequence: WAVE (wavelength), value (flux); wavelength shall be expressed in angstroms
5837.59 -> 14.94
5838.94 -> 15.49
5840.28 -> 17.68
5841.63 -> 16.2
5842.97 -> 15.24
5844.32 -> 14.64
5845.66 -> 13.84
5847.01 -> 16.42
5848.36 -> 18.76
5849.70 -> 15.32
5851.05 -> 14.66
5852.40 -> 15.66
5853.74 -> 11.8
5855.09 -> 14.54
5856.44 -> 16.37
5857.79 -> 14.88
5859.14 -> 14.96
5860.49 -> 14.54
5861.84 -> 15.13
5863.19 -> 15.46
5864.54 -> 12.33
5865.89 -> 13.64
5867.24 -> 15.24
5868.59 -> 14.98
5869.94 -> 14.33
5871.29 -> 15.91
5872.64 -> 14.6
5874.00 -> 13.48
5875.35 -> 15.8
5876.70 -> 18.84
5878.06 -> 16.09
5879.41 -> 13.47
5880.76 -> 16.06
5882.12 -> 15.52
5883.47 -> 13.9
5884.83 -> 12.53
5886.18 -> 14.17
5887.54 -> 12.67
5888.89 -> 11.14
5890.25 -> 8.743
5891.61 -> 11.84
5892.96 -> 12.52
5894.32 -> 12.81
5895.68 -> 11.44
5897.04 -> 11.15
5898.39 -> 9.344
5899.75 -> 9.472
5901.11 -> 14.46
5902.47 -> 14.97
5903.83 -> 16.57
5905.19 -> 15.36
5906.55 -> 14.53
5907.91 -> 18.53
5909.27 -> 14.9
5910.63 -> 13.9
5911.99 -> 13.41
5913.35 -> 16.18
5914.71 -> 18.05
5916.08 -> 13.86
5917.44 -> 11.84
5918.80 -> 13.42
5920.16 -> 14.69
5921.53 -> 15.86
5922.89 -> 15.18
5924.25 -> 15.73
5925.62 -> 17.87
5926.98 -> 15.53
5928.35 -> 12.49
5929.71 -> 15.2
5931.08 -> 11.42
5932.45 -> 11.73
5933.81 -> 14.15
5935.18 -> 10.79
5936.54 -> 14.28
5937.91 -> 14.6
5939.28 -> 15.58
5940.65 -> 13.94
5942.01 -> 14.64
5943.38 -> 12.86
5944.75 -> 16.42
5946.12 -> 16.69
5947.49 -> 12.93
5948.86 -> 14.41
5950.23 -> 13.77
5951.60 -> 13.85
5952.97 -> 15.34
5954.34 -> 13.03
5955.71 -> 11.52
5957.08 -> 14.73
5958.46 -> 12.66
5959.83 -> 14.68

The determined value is 2.27 angstroms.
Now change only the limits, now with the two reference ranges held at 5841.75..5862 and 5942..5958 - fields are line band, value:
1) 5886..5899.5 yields 3.0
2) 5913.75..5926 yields -0.6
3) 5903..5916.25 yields -0.9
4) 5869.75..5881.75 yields -0.4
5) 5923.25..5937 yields 0.4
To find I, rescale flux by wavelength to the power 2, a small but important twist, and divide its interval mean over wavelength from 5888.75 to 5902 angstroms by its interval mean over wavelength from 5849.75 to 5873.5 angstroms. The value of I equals 0.78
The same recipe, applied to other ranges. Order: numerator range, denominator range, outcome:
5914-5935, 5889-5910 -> 1.11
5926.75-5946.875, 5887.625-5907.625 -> 1.13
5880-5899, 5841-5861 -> 0.83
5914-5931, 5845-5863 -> 1.00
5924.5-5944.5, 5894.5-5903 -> 1.20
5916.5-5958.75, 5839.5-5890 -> 0.98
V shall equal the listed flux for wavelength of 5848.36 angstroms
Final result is 18.76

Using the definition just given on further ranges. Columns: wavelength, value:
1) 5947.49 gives 12.93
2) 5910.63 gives 13.9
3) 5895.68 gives 11.44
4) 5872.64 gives 14.6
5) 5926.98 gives 15.53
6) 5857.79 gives 14.88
